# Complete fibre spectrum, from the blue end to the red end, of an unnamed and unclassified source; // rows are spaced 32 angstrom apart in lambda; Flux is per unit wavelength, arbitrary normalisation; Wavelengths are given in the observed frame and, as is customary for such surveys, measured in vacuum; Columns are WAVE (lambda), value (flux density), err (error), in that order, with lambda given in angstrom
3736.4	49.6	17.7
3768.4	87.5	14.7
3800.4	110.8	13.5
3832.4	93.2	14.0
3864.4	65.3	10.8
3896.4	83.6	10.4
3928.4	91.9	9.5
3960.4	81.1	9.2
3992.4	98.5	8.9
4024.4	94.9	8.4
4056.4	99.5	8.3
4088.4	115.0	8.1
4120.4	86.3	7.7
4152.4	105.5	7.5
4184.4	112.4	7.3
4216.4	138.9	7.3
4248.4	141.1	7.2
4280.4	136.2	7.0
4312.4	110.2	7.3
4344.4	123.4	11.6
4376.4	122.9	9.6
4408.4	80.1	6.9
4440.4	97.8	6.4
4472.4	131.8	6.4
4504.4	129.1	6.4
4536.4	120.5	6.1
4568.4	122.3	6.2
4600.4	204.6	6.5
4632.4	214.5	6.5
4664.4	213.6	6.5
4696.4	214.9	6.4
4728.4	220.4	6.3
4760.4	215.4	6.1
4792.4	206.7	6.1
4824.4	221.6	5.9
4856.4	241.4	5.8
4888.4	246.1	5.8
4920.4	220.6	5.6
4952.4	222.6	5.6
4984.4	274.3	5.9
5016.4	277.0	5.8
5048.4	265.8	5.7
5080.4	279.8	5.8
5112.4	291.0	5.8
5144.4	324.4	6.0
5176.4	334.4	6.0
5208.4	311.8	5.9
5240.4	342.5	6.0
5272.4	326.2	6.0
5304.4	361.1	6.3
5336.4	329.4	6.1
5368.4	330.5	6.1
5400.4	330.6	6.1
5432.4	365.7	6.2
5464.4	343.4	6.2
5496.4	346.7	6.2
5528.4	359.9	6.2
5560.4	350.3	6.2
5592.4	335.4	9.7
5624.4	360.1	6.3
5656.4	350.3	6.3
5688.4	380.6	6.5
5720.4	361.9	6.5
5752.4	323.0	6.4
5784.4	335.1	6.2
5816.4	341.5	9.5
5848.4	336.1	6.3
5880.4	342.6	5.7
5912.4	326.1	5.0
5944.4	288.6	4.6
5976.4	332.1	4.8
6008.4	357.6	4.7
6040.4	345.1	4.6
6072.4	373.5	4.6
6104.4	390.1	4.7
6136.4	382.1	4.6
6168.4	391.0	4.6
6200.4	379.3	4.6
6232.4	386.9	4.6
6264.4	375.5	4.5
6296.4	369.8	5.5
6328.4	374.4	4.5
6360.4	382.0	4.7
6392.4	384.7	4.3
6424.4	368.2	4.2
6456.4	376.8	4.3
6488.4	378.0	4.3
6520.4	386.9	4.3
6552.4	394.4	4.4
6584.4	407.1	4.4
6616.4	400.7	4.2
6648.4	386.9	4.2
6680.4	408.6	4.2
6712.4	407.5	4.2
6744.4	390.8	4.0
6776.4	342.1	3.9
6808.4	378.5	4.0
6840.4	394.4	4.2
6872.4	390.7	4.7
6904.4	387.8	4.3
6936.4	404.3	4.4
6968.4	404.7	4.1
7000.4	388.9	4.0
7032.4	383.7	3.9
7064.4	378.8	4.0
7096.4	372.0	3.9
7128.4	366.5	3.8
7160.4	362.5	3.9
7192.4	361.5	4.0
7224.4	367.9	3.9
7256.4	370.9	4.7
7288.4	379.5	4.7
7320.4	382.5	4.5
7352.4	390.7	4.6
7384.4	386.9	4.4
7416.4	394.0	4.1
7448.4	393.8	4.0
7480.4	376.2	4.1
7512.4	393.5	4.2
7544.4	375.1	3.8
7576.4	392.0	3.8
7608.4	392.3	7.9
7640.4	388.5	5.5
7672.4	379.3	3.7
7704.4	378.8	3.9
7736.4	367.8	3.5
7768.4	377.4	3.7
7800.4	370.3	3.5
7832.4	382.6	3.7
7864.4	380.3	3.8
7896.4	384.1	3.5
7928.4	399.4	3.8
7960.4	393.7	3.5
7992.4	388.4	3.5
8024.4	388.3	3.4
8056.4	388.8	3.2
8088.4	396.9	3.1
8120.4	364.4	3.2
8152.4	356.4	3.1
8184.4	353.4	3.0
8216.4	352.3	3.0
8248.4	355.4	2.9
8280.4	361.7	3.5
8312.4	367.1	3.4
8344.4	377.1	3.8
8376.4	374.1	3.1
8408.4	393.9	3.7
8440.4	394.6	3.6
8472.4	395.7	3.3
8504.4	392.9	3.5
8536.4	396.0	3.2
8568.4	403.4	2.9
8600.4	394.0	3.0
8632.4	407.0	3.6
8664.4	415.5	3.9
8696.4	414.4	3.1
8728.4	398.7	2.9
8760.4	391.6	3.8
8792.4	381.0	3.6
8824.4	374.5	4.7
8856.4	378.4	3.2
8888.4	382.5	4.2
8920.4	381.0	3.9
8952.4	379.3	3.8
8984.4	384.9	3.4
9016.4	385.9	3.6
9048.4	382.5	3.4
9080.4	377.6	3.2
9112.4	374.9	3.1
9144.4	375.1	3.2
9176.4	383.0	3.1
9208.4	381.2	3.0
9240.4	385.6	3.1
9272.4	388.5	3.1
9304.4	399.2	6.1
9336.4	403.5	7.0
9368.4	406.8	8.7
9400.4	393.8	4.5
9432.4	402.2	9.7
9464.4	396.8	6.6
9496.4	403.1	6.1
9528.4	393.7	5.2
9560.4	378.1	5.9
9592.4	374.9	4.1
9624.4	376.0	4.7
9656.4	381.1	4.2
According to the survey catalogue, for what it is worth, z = 0.15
